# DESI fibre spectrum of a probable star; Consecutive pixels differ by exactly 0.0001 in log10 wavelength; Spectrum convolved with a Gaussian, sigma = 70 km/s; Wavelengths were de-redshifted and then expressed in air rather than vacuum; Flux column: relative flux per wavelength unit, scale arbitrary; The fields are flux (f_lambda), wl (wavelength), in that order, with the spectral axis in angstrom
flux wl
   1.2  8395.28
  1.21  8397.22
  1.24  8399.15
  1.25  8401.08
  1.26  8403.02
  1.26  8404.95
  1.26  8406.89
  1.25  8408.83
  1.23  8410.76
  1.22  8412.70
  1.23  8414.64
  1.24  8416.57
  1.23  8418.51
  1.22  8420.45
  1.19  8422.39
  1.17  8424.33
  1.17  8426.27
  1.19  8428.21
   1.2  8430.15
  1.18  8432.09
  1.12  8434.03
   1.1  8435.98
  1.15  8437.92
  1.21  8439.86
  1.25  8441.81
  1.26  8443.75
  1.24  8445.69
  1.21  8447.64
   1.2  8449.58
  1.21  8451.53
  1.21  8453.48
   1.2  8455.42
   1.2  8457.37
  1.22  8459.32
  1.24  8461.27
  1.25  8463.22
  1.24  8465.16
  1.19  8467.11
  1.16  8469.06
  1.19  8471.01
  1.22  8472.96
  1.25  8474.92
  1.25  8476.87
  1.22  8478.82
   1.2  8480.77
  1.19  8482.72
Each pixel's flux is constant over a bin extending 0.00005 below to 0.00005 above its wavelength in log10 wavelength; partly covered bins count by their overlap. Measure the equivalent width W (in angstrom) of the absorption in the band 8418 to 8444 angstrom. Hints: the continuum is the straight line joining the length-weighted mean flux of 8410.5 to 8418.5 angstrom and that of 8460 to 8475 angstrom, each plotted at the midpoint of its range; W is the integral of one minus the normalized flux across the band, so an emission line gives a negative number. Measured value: 0.8 angstrom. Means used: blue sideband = 1.23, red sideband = 1.22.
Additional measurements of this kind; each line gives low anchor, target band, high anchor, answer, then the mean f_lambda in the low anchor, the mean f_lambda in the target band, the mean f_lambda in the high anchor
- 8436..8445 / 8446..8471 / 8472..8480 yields 0.2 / 1.21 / 1.21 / 1.23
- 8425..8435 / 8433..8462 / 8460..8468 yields 0.0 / 1.17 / 1.2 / 1.23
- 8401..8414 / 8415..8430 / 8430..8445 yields 0.2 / 1.25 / 1.2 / 1.18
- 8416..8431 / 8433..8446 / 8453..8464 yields 0.2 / 1.2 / 1.19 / 1.22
